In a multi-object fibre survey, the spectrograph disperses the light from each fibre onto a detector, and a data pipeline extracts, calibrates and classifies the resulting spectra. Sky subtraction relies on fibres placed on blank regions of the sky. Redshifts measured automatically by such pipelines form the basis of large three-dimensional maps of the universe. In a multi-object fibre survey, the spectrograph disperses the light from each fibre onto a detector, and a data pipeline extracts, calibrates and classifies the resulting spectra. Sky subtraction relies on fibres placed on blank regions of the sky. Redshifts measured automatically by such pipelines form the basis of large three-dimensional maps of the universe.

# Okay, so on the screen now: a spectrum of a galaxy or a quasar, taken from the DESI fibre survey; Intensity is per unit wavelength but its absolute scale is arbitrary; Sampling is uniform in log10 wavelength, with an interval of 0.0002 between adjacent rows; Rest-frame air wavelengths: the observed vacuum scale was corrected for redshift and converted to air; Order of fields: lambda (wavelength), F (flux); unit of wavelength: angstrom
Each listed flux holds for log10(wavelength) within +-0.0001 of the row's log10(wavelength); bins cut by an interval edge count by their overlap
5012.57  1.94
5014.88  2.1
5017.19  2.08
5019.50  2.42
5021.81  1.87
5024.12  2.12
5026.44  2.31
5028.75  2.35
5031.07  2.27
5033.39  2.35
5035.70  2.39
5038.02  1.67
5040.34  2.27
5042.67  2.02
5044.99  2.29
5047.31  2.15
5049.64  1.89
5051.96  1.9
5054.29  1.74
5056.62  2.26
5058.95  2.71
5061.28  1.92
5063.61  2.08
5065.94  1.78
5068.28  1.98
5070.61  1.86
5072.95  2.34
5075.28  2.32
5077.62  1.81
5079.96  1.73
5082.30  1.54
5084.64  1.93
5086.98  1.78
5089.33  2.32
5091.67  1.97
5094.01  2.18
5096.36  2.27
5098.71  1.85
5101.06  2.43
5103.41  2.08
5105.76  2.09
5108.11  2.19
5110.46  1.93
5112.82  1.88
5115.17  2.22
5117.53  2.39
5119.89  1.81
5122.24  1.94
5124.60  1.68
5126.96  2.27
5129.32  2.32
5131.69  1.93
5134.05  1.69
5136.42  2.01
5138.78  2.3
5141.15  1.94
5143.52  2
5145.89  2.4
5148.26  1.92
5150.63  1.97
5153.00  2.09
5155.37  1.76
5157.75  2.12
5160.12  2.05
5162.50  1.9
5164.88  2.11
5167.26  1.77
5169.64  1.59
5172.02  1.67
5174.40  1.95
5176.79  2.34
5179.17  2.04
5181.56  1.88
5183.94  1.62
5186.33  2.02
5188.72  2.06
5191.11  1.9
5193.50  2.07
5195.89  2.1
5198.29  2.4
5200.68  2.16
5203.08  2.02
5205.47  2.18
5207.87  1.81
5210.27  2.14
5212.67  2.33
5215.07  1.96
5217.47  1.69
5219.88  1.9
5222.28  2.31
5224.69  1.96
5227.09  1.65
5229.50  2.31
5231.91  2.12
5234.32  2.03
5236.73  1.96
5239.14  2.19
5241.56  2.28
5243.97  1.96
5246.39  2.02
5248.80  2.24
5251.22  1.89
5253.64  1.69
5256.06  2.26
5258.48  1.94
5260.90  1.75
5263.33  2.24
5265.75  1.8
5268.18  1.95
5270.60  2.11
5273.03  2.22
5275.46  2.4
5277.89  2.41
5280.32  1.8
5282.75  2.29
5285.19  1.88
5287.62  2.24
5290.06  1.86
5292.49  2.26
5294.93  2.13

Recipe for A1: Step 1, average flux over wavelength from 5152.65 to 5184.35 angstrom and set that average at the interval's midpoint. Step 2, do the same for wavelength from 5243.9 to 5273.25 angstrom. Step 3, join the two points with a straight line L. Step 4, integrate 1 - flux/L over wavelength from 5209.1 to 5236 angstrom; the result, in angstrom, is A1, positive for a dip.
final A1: -0.9 angstrom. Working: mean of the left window 1.92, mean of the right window 2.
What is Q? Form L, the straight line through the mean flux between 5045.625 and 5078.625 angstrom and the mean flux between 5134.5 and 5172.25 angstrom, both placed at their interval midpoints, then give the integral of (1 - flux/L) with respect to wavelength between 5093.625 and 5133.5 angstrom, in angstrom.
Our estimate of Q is -1.3 angstrom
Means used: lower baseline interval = 2.06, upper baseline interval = 1.98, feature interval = 2.08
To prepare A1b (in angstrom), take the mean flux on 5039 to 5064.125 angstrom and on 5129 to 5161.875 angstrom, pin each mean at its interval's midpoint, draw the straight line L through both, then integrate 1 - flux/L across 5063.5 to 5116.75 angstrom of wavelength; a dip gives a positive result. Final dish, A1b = 1.2 angstrom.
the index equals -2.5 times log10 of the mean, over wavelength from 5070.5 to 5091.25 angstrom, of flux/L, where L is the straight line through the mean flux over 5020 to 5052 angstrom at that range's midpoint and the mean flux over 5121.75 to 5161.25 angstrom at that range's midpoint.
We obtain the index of 0.070 mag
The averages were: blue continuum 2.15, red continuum 2.02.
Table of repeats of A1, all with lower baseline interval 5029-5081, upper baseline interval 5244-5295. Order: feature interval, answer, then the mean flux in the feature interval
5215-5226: 0.6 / 1.96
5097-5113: 0.0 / 2.08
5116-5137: 0.7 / 2.01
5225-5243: 0.0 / 2.07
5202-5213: -0.1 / 2.08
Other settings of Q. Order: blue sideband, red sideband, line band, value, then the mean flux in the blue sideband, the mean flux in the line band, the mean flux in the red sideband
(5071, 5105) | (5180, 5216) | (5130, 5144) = 0.3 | 2.04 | 1.99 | 2.04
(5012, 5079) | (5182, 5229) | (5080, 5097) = 0.9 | 2.11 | 1.97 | 2.02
